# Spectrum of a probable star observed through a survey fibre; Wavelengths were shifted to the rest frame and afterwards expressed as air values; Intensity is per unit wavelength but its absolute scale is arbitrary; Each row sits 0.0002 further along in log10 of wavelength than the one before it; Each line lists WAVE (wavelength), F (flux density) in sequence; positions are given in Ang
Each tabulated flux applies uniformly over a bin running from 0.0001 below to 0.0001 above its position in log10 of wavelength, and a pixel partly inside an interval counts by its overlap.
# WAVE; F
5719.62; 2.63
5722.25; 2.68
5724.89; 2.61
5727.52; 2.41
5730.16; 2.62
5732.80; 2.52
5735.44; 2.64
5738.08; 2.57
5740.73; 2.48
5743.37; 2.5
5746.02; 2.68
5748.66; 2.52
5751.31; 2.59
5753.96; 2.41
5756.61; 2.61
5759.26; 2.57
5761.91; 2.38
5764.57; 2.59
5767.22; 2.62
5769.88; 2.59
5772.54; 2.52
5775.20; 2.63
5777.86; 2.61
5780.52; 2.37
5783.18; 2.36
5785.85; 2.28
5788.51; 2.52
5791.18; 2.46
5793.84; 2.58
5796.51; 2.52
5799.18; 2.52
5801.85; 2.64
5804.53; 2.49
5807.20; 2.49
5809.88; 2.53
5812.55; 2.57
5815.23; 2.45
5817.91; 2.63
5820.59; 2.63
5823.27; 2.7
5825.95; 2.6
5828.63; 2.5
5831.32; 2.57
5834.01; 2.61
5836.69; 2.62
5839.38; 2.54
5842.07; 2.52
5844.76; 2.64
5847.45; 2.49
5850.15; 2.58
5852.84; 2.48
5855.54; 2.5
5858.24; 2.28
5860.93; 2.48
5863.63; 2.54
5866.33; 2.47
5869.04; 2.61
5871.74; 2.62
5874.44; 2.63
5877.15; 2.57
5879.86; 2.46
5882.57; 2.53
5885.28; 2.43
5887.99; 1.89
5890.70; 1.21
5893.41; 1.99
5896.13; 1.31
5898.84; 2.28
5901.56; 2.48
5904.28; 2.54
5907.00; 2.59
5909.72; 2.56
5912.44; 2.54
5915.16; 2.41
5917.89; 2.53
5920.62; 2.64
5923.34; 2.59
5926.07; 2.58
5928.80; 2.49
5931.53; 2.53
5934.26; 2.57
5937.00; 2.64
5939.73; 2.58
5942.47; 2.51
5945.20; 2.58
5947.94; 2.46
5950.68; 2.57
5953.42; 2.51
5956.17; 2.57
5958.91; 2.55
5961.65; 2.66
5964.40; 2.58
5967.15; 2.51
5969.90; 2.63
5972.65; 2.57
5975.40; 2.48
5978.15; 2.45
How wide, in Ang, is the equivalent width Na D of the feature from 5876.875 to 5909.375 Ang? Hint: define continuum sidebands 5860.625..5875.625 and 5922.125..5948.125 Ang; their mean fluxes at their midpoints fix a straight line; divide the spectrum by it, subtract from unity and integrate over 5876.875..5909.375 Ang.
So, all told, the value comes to 4.72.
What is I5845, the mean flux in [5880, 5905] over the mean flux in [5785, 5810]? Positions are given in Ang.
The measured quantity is 0.83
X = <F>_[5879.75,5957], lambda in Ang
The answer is 2.4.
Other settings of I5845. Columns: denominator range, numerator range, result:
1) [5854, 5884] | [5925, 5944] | 1.02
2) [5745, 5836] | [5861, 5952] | 0.95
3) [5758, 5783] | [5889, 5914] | 0.85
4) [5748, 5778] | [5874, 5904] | 0.85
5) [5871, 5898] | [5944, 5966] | 1.19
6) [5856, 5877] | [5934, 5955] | 1.01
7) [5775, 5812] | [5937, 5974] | 1.03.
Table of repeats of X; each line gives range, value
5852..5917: 2.35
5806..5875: 2.55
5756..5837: 2.54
